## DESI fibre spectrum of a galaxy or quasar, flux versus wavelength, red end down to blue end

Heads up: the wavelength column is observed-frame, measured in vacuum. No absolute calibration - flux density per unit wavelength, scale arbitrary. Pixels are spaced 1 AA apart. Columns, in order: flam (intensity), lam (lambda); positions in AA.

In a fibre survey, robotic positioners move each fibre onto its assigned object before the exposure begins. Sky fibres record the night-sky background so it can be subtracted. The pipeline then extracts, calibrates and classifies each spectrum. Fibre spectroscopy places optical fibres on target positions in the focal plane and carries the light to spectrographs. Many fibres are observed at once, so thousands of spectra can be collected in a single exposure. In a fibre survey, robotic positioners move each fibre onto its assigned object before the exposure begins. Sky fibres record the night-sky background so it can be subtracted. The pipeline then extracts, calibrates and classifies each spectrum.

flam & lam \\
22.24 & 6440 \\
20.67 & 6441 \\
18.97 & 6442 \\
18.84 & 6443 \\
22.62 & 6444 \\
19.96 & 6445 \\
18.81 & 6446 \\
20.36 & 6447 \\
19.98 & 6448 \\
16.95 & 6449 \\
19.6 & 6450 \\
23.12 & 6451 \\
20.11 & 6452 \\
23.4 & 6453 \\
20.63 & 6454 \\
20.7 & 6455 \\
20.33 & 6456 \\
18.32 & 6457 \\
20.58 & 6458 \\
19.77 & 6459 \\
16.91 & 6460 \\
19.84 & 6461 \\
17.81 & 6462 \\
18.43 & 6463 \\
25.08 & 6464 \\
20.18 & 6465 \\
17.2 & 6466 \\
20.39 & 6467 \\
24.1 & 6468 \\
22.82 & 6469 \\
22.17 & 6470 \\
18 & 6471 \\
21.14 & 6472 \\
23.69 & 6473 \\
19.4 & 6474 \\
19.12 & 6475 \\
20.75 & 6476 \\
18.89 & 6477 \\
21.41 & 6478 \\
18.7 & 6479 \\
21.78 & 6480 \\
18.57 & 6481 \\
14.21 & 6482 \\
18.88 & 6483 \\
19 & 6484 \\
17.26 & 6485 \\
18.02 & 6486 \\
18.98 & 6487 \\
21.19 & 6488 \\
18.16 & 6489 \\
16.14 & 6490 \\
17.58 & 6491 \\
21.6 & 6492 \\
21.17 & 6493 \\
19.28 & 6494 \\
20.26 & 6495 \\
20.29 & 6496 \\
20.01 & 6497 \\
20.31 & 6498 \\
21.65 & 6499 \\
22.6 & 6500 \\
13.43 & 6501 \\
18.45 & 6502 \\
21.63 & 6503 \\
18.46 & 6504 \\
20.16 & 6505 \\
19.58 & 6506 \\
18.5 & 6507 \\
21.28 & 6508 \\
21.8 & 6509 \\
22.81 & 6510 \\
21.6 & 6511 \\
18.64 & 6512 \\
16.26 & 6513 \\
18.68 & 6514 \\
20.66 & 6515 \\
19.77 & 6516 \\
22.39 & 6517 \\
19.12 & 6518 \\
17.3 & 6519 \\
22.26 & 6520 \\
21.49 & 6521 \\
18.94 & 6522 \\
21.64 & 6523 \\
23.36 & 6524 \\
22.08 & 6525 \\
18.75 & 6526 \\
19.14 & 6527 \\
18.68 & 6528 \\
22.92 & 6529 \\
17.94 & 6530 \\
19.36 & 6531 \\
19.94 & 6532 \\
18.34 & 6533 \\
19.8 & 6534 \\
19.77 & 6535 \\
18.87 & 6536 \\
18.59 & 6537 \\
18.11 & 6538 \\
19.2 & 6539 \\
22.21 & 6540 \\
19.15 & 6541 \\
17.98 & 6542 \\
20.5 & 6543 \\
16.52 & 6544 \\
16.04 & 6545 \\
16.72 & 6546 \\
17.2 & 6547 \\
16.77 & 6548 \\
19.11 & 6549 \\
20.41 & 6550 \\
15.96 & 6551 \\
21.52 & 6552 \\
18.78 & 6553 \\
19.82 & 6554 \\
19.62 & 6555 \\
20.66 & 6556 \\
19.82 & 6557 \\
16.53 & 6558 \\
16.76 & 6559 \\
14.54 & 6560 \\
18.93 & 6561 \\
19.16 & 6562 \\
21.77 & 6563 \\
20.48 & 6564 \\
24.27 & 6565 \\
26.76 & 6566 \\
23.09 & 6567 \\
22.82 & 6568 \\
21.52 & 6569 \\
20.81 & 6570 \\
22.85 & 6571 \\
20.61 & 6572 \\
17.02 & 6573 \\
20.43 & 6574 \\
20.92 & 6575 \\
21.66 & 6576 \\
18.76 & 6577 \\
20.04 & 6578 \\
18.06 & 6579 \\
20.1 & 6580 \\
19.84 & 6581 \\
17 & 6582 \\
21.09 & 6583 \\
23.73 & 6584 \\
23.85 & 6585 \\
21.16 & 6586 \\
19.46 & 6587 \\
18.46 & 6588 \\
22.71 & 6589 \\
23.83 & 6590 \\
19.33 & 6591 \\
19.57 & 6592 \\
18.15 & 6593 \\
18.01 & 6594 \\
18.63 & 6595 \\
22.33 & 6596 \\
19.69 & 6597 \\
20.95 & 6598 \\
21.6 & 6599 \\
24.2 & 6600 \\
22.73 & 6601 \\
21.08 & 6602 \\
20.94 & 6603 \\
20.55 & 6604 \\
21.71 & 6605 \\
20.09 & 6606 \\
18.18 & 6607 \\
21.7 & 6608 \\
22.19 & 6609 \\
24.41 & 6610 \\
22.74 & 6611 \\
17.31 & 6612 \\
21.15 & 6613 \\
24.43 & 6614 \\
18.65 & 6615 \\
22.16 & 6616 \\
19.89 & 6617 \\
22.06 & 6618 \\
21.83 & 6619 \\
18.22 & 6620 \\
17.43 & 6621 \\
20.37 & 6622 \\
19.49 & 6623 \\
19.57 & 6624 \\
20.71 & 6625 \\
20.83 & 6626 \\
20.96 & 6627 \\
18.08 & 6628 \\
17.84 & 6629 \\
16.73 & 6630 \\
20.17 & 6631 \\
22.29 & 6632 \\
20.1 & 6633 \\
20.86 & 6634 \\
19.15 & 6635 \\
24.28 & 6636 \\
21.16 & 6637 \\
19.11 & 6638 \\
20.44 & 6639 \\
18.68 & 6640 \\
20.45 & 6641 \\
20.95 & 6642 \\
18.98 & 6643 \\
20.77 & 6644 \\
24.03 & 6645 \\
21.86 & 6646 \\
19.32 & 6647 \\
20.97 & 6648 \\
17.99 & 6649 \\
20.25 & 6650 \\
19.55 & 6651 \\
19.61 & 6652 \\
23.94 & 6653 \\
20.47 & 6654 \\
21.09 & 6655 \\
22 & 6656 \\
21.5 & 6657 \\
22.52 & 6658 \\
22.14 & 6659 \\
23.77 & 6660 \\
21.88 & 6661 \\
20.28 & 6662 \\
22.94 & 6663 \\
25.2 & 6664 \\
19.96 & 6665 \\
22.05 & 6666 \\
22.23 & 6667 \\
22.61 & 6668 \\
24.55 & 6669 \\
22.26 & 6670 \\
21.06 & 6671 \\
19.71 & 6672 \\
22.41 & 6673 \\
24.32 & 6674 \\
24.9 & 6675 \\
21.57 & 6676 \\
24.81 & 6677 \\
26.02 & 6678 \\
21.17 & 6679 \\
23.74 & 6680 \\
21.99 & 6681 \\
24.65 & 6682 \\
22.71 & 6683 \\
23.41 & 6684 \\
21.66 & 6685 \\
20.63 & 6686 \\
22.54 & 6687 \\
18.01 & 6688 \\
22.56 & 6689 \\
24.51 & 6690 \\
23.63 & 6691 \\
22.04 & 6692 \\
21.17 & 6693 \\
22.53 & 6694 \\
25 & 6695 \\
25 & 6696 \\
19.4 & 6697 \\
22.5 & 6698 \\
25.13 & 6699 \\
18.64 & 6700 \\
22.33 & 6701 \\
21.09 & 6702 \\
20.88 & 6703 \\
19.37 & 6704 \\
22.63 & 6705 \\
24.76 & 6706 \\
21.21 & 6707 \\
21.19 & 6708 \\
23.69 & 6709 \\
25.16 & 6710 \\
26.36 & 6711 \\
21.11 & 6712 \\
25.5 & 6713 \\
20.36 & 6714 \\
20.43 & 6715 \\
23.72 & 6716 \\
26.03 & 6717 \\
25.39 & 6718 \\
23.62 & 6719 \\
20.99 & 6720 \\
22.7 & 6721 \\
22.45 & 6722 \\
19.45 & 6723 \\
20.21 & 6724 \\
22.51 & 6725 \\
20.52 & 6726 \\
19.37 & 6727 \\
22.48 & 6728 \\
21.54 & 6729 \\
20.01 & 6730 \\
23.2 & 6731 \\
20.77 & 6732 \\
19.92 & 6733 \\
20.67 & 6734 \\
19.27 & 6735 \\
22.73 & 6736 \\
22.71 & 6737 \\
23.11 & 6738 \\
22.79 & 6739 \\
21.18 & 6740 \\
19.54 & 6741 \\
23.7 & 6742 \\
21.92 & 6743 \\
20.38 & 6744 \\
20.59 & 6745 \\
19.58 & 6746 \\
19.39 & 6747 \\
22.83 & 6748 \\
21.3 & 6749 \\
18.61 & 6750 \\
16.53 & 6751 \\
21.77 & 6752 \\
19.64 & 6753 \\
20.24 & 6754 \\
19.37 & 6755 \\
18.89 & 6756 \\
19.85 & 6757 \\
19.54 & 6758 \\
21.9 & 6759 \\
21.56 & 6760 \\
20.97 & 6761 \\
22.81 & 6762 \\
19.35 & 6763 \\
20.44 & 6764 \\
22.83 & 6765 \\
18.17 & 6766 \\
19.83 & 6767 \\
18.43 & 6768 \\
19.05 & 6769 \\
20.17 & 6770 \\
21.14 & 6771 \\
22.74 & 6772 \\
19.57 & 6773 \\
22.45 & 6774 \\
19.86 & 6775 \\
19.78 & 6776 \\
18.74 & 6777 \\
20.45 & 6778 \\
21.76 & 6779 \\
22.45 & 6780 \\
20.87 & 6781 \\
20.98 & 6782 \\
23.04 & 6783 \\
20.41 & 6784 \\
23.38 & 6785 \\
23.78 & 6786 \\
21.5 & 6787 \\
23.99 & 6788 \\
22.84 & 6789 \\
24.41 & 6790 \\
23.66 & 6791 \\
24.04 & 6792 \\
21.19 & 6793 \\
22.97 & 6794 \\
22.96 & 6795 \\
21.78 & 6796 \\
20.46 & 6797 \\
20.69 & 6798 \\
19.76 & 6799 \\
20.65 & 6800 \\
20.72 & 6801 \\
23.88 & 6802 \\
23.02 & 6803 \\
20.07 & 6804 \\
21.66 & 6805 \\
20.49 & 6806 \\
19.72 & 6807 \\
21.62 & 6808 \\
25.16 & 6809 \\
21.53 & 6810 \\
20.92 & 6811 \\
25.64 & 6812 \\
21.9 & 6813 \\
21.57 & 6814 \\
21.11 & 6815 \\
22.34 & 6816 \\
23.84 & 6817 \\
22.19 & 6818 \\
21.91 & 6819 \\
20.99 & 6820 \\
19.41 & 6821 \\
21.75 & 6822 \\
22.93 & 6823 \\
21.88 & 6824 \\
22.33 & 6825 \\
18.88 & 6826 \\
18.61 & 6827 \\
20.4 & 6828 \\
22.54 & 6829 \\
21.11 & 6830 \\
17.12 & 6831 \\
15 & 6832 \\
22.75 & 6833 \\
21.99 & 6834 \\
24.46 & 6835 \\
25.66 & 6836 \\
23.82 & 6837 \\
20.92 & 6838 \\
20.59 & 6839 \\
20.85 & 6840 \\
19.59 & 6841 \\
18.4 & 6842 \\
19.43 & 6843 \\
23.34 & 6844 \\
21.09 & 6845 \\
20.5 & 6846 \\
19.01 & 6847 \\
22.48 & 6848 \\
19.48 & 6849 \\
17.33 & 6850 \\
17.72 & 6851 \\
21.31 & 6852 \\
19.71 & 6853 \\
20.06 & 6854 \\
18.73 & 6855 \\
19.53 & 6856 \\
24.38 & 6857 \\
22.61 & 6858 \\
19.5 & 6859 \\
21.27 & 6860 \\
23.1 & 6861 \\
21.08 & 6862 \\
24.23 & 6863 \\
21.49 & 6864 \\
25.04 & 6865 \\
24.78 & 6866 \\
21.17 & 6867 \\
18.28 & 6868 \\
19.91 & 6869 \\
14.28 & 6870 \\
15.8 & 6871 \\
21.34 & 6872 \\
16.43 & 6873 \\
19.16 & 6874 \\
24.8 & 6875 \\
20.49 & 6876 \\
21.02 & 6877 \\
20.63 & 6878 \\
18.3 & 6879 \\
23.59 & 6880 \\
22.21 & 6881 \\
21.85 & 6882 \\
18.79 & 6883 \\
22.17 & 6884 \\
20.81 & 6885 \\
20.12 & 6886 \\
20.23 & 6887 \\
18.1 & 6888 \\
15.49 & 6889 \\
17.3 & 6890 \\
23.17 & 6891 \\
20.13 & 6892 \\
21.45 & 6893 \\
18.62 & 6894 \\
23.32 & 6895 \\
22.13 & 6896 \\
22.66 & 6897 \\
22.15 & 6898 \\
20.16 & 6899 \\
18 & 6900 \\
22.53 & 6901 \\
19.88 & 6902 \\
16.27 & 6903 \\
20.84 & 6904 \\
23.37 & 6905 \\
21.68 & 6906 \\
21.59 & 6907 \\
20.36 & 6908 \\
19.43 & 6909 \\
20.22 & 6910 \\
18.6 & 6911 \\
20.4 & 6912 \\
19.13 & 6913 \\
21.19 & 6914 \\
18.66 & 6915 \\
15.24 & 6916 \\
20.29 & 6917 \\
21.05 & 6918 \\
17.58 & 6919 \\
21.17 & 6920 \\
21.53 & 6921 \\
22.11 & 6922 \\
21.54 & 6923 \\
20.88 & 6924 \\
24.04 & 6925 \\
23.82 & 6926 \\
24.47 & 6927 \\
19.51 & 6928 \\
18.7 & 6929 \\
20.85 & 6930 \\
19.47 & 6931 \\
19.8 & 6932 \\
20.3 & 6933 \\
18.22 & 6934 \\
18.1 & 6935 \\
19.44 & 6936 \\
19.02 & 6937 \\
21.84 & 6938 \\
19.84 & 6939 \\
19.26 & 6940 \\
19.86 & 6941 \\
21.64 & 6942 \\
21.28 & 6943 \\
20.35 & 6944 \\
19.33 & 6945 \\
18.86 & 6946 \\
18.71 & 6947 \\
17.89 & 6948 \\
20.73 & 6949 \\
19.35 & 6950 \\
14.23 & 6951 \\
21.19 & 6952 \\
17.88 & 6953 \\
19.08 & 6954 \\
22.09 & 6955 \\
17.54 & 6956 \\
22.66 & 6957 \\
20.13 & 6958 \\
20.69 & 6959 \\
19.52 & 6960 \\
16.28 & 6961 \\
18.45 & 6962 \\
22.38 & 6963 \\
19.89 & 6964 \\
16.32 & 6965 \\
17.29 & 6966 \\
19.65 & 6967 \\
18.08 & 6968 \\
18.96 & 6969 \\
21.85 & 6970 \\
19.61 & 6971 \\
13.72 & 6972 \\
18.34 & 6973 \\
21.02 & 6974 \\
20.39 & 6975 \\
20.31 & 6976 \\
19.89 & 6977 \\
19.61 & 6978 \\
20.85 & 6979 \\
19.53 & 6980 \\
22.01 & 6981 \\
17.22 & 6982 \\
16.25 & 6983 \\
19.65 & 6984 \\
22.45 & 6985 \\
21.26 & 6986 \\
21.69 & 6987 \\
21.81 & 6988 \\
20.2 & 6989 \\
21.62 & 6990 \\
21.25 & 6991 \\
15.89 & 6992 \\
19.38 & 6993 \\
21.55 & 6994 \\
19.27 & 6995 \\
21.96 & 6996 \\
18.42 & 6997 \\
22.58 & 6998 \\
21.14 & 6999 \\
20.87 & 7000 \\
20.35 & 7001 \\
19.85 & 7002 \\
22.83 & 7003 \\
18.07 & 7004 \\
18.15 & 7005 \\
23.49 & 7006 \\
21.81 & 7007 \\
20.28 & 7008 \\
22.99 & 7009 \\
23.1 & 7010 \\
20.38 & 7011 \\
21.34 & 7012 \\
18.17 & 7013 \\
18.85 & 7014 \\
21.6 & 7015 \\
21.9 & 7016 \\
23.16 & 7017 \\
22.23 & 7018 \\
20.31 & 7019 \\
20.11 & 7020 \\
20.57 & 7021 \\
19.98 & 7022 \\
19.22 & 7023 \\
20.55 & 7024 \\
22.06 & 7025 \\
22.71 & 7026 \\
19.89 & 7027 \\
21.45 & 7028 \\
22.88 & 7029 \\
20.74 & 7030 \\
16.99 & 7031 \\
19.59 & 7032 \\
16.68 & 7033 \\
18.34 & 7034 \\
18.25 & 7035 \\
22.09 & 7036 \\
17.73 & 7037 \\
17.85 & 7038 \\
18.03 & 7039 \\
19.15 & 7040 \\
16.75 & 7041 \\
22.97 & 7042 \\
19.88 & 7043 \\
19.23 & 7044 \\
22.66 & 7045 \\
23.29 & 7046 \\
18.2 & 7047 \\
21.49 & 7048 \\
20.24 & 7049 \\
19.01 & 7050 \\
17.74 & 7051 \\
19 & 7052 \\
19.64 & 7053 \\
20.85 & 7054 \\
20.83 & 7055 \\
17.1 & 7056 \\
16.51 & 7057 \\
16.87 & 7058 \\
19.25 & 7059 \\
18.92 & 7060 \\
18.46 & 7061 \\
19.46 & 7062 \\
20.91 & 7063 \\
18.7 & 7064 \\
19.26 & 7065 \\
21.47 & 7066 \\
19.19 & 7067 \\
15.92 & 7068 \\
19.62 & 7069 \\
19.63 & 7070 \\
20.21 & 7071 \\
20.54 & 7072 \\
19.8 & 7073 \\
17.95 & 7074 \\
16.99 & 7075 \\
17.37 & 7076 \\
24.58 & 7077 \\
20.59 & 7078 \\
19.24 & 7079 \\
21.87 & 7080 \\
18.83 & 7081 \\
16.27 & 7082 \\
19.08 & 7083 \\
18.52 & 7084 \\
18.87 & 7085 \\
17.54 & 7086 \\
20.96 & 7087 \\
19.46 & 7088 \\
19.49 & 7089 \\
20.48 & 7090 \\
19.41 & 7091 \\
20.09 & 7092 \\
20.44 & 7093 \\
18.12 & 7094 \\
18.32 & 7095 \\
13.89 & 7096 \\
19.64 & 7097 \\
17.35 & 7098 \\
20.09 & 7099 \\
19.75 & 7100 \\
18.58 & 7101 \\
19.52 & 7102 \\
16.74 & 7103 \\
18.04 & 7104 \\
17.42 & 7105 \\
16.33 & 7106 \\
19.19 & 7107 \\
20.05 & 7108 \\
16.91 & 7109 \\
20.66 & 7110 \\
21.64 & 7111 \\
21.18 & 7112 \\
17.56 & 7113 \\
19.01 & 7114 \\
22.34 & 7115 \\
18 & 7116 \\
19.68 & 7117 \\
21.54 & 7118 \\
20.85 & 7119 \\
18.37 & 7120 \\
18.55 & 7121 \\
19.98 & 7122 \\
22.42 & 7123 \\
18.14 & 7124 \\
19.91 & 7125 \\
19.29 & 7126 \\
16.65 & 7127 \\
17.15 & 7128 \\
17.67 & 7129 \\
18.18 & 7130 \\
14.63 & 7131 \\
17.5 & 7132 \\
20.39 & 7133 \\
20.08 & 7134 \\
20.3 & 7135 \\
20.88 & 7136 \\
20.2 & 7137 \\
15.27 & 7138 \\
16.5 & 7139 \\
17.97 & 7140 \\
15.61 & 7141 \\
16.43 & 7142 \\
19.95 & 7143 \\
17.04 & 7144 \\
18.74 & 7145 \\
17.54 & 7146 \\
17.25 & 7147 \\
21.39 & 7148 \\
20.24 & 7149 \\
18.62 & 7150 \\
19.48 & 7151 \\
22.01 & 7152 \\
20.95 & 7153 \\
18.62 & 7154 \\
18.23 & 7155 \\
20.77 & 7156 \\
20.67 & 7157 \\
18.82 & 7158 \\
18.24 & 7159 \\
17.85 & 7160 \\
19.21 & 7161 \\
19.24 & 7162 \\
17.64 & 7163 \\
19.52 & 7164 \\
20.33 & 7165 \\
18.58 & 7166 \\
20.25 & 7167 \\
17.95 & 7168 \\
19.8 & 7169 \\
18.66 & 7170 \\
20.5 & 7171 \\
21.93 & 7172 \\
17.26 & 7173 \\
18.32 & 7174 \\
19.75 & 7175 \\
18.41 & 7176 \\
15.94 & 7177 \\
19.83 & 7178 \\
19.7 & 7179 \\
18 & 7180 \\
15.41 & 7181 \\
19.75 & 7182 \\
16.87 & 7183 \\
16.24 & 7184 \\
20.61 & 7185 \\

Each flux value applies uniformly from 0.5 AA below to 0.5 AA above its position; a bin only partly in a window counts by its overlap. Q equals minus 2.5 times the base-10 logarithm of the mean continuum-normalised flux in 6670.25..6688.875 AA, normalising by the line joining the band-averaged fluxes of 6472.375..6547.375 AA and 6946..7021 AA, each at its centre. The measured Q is -0.14 mag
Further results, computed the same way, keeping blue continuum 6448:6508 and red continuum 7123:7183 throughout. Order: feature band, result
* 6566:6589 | -0.06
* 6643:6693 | -0.14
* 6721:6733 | -0.09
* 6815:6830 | -0.11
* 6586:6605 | -0.06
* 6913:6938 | -0.07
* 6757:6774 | -0.07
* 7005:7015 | -0.11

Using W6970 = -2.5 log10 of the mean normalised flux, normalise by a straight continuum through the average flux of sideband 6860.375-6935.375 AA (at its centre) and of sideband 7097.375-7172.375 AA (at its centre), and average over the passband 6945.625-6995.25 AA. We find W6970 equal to 0.03 mag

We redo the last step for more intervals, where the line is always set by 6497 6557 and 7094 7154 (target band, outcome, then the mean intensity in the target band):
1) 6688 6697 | -0.18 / 22.8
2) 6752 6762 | -0.06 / 20.4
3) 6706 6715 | -0.19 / 23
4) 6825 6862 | -0.08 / 20.7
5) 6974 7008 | -0.08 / 20.4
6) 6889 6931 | -0.08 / 20.6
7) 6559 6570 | -0.09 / 21.1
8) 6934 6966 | -0.02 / 19.4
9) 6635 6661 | -0.09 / 21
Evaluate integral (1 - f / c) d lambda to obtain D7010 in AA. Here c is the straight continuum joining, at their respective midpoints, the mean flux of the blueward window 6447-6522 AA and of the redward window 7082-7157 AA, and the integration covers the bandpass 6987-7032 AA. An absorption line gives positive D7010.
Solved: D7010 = -3.9 AA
